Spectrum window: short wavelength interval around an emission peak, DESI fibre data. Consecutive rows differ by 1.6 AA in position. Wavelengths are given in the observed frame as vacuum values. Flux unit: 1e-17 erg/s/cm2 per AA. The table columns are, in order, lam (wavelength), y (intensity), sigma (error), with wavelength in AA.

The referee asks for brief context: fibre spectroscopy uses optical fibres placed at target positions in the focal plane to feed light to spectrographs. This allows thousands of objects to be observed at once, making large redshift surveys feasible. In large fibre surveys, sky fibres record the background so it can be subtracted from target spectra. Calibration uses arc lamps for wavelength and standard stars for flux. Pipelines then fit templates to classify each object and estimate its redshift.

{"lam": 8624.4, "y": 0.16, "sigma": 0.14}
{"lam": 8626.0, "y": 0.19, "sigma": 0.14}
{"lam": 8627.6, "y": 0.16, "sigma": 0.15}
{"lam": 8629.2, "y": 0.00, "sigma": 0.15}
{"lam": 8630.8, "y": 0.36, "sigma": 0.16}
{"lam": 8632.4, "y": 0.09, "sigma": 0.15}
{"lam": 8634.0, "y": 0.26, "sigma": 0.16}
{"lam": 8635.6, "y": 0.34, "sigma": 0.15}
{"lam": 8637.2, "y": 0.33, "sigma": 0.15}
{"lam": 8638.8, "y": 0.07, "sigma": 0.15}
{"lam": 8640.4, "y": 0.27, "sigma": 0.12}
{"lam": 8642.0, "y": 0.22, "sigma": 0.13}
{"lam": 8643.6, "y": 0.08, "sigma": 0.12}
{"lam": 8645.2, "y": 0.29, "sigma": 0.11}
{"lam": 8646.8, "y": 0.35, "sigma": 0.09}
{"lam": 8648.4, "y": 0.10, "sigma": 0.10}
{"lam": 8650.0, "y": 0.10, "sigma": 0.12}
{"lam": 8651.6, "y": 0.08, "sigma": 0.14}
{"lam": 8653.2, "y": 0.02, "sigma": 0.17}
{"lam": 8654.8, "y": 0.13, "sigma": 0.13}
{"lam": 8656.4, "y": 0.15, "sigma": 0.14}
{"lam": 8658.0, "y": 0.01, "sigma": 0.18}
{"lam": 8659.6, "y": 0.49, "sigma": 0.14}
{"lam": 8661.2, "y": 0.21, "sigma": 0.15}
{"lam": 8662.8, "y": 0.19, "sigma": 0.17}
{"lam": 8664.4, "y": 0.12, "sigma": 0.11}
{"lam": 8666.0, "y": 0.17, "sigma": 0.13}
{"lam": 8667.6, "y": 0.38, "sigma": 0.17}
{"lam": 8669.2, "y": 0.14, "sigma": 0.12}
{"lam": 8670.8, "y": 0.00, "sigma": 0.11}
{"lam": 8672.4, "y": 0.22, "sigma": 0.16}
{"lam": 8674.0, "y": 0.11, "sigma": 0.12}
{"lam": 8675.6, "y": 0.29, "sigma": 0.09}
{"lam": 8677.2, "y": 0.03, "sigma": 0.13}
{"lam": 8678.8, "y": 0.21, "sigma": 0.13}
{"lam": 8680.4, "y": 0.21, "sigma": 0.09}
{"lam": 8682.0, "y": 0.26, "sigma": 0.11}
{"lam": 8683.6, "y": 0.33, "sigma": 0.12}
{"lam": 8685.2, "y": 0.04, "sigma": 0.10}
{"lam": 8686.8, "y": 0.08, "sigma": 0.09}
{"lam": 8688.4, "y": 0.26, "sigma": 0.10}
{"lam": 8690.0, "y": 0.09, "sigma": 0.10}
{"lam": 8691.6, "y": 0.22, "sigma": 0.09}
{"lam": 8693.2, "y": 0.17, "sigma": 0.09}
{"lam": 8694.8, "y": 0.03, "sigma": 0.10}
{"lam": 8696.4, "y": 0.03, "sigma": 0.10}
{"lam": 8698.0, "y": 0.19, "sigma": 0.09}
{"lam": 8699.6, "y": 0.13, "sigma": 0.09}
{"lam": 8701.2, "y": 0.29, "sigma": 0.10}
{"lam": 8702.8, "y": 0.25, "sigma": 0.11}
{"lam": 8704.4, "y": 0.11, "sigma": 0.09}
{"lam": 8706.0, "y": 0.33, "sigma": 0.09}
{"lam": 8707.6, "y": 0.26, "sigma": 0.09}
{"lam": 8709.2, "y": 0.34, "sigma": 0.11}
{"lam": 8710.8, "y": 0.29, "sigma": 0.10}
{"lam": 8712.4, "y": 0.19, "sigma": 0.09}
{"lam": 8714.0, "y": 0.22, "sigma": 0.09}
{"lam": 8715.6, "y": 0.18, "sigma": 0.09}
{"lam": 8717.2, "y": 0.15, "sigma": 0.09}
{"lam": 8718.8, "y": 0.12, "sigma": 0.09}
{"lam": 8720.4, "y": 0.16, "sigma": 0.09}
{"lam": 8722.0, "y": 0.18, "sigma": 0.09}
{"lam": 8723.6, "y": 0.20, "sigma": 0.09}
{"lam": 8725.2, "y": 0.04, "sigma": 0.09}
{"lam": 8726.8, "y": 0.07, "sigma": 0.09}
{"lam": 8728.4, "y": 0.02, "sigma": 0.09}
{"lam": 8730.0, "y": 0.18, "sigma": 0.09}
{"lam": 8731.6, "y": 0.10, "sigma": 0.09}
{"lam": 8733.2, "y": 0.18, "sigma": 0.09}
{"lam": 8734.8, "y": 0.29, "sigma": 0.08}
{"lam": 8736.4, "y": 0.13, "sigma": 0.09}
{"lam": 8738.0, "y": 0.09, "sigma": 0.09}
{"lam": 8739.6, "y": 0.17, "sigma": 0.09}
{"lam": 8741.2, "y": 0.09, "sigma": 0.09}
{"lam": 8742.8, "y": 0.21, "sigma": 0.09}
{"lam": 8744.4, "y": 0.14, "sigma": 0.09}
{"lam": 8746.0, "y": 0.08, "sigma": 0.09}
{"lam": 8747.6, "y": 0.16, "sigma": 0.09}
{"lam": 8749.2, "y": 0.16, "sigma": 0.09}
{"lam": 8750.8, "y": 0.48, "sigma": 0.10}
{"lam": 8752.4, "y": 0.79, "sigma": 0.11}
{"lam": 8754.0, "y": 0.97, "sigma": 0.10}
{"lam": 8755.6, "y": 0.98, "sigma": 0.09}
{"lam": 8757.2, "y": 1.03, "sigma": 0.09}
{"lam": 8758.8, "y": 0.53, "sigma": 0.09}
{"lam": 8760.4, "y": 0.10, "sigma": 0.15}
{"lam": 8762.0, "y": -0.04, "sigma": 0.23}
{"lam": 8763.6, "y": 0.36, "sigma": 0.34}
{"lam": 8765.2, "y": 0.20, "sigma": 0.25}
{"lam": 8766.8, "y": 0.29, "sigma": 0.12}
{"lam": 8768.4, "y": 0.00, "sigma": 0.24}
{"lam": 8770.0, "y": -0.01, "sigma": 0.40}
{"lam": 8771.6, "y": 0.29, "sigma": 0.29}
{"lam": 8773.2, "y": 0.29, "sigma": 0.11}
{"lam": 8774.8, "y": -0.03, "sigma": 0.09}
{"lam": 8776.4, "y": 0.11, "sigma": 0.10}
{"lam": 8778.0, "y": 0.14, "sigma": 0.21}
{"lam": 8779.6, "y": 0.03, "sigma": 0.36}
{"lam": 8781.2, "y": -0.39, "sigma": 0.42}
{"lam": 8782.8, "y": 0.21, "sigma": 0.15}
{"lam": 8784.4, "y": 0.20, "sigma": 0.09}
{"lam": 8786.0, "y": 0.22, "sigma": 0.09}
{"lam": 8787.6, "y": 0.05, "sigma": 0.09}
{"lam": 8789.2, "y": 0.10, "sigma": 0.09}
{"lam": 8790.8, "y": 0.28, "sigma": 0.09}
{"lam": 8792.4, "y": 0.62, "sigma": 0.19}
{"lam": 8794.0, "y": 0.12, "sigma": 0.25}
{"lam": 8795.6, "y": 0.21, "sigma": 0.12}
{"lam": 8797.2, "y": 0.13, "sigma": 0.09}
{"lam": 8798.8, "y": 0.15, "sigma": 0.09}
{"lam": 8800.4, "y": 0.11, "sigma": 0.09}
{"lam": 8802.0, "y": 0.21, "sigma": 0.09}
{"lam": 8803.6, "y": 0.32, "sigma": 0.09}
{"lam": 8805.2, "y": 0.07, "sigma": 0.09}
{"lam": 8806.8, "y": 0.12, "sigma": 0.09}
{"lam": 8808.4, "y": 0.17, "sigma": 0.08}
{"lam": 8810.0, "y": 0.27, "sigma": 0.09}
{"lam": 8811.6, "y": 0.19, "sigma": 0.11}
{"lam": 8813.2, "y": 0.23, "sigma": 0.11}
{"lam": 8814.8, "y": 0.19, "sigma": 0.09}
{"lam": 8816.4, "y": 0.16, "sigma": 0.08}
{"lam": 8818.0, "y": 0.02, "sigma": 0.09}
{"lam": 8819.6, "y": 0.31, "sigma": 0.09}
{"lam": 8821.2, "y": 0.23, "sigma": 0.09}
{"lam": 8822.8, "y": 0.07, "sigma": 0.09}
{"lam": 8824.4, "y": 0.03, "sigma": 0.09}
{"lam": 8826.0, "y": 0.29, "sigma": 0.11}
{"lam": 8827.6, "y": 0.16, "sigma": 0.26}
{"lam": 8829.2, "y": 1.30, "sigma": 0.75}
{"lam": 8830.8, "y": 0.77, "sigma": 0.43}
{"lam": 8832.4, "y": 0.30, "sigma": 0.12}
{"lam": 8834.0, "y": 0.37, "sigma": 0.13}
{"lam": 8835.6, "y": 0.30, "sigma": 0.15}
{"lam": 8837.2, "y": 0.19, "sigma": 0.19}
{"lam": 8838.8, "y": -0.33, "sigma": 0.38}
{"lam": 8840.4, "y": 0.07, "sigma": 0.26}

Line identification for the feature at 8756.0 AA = H-beta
